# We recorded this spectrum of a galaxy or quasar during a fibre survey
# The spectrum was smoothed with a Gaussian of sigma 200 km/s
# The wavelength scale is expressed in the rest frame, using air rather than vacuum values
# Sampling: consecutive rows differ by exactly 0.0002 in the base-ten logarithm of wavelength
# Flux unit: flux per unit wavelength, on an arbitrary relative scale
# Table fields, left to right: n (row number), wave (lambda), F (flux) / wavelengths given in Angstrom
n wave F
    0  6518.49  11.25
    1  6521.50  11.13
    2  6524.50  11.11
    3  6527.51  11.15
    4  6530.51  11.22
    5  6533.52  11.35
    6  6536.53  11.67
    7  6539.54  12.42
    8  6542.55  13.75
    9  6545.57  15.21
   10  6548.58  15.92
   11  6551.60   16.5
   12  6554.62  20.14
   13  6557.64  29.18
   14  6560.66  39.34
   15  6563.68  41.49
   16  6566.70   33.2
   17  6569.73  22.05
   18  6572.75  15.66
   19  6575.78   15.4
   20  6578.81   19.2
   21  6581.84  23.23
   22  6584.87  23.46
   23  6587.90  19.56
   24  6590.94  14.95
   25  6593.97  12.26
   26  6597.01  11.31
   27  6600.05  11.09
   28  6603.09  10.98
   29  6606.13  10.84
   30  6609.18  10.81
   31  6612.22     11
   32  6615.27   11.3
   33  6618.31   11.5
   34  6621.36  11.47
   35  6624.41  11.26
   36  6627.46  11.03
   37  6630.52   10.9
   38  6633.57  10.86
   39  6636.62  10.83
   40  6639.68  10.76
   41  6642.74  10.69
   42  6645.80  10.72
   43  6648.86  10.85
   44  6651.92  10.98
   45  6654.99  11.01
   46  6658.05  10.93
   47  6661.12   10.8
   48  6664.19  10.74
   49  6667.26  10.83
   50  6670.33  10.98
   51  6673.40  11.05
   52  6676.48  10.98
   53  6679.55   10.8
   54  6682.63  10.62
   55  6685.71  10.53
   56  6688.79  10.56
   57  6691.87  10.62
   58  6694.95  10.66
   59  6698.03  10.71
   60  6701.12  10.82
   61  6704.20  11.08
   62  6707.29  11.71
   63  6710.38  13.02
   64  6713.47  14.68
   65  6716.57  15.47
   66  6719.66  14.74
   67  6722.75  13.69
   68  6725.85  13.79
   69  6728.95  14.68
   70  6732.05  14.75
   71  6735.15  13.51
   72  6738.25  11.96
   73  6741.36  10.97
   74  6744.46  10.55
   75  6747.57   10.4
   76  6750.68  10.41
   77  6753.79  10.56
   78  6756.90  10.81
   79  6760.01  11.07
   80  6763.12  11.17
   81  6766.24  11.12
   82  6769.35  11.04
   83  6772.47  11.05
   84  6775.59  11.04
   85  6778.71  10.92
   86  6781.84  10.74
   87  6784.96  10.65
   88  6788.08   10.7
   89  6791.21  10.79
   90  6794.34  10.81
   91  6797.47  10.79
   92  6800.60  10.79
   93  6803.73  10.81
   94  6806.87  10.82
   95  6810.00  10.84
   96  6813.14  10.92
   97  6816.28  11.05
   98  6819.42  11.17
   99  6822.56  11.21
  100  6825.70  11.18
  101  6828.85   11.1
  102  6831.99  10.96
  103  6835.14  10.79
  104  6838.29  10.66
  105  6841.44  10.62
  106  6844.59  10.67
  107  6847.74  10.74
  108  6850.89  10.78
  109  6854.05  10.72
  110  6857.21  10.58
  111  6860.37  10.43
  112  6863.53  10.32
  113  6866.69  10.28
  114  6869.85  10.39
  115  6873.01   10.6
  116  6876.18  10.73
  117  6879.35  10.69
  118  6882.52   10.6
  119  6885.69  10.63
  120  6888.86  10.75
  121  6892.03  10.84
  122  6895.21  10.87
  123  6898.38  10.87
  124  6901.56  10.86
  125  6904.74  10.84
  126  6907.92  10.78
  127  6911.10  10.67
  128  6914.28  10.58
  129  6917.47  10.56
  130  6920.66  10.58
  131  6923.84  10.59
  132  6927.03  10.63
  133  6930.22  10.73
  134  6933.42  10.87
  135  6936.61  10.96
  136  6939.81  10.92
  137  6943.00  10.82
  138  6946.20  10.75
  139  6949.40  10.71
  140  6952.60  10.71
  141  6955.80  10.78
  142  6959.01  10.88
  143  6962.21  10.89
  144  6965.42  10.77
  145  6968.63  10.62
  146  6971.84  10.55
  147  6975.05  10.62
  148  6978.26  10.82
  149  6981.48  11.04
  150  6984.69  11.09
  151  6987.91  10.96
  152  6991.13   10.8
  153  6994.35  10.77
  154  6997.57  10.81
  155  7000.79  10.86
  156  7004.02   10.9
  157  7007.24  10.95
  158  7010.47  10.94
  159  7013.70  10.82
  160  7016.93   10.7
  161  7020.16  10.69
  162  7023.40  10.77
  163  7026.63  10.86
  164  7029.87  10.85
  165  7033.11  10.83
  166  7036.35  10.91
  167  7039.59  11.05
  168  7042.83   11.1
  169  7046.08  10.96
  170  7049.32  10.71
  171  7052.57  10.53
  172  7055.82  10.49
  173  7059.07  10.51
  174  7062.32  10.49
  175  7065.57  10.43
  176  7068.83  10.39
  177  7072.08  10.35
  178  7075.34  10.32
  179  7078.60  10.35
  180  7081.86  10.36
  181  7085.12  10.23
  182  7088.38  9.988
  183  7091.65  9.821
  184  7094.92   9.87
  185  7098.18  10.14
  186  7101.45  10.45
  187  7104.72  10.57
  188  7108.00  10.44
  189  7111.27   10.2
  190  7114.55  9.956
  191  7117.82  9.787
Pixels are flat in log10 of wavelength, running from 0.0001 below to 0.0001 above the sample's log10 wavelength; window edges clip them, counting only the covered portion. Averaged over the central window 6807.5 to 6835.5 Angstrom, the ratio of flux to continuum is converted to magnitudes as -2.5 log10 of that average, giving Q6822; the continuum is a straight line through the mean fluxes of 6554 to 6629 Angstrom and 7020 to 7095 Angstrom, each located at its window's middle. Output 0.28 mag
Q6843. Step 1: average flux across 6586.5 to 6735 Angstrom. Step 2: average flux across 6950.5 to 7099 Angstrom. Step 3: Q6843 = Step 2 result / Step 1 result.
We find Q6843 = 0.90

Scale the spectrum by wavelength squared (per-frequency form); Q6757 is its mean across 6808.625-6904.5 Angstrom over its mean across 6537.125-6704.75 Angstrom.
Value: 0.80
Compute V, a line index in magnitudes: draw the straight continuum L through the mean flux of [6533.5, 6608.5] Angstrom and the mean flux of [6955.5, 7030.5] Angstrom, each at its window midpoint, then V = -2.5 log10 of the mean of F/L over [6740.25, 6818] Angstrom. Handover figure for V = 0.34 mag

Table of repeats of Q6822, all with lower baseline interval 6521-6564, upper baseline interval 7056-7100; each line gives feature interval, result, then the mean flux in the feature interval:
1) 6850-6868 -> 0.25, 10.5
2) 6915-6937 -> 0.16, 10.7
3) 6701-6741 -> 0.14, 13.4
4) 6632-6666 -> 0.43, 10.8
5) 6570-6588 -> -0.15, 19.6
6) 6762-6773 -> 0.29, 11.1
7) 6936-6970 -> 0.11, 10.8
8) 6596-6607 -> 0.46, 11.1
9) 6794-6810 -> 0.29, 10.8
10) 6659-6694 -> 0.42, 10.8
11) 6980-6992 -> 0.05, 11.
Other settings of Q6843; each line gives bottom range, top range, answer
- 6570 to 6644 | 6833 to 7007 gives 0.80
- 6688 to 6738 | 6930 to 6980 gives 0.84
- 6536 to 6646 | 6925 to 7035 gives 0.66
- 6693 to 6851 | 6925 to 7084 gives 0.94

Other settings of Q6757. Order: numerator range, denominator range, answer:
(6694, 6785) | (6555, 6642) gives 0.74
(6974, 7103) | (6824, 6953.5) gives 1.04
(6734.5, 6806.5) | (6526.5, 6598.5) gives 0.61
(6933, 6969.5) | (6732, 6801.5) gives 1.03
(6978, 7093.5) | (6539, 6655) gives 0.76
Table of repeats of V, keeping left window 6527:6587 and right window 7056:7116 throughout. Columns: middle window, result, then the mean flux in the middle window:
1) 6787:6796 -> 0.42 mag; 10.8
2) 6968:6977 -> 0.17 mag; 10.6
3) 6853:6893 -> 0.33 mag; 10.6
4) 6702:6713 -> 0.39 mag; 12.1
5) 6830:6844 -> 0.36 mag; 10.8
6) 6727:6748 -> 0.32 mag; 12.5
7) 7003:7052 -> 0.05 mag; 10.9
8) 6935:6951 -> 0.20 mag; 10.8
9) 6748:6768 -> 0.45 mag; 10.8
